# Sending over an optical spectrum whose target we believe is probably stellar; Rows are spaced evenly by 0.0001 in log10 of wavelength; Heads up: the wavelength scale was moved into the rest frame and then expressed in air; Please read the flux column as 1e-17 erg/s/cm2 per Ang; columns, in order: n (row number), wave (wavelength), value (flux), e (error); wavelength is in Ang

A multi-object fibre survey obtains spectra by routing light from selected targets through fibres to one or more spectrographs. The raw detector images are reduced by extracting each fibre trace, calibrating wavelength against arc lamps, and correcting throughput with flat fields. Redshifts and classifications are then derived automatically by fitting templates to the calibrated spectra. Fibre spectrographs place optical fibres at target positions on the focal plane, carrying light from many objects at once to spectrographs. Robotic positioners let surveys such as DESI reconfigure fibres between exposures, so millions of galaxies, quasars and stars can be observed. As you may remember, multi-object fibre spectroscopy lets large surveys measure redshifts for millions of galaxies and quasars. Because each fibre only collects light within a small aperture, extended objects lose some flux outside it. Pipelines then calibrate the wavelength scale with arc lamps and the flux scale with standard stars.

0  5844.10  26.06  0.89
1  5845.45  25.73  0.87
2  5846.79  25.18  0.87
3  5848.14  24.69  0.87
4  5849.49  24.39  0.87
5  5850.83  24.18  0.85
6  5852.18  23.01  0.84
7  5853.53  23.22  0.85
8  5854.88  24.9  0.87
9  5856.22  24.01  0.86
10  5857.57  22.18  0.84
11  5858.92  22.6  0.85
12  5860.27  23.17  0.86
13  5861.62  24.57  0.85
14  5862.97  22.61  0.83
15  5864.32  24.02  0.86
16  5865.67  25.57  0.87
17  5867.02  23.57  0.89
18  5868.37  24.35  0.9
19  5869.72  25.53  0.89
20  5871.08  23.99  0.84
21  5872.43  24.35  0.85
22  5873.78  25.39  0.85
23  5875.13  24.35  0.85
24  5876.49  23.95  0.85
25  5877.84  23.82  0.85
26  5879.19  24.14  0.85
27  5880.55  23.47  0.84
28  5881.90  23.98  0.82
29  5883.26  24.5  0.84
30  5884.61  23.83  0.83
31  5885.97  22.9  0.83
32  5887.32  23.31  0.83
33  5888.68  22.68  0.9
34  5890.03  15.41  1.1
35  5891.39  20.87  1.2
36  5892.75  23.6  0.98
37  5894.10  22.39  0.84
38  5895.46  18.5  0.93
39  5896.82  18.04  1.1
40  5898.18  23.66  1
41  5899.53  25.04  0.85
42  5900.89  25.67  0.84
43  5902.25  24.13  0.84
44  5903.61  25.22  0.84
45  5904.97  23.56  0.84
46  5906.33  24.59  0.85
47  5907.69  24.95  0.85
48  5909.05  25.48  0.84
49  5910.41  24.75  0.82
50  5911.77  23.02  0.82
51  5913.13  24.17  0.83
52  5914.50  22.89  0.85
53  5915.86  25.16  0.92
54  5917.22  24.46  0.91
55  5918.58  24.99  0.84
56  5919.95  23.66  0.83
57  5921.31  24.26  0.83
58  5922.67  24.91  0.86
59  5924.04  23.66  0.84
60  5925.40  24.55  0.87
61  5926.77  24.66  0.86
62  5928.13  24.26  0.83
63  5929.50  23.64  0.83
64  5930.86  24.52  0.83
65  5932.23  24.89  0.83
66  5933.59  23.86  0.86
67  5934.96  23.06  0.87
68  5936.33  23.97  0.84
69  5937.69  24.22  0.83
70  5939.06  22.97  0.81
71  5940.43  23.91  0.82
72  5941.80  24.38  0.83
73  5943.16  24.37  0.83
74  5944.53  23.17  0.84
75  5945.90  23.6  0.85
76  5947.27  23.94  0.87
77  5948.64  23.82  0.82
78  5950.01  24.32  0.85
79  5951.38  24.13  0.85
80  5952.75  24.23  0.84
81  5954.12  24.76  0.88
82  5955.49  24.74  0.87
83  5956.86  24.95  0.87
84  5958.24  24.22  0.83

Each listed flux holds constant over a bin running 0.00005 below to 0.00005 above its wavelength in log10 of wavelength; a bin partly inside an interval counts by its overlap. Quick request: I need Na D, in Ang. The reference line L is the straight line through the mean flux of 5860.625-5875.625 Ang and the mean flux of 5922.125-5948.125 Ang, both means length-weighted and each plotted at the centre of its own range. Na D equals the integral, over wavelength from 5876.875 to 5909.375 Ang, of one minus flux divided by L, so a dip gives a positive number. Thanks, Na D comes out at 1.6 Ang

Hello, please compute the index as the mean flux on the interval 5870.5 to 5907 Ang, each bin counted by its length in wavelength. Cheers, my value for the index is 23.2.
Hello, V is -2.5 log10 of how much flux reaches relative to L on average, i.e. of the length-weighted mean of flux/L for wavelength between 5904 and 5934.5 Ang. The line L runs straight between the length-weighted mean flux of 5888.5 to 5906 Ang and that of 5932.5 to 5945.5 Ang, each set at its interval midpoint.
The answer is -0.06 mag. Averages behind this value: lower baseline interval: 22.3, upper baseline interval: 23.8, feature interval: 24.3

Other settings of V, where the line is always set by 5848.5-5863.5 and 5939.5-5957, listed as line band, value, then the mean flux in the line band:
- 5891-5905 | 0.05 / 22.8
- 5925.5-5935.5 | -0.01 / 24.2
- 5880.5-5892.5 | 0.07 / 22.3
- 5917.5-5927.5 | -0.02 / 24.4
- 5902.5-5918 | -0.02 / 24.4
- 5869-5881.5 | -0.03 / 24.3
